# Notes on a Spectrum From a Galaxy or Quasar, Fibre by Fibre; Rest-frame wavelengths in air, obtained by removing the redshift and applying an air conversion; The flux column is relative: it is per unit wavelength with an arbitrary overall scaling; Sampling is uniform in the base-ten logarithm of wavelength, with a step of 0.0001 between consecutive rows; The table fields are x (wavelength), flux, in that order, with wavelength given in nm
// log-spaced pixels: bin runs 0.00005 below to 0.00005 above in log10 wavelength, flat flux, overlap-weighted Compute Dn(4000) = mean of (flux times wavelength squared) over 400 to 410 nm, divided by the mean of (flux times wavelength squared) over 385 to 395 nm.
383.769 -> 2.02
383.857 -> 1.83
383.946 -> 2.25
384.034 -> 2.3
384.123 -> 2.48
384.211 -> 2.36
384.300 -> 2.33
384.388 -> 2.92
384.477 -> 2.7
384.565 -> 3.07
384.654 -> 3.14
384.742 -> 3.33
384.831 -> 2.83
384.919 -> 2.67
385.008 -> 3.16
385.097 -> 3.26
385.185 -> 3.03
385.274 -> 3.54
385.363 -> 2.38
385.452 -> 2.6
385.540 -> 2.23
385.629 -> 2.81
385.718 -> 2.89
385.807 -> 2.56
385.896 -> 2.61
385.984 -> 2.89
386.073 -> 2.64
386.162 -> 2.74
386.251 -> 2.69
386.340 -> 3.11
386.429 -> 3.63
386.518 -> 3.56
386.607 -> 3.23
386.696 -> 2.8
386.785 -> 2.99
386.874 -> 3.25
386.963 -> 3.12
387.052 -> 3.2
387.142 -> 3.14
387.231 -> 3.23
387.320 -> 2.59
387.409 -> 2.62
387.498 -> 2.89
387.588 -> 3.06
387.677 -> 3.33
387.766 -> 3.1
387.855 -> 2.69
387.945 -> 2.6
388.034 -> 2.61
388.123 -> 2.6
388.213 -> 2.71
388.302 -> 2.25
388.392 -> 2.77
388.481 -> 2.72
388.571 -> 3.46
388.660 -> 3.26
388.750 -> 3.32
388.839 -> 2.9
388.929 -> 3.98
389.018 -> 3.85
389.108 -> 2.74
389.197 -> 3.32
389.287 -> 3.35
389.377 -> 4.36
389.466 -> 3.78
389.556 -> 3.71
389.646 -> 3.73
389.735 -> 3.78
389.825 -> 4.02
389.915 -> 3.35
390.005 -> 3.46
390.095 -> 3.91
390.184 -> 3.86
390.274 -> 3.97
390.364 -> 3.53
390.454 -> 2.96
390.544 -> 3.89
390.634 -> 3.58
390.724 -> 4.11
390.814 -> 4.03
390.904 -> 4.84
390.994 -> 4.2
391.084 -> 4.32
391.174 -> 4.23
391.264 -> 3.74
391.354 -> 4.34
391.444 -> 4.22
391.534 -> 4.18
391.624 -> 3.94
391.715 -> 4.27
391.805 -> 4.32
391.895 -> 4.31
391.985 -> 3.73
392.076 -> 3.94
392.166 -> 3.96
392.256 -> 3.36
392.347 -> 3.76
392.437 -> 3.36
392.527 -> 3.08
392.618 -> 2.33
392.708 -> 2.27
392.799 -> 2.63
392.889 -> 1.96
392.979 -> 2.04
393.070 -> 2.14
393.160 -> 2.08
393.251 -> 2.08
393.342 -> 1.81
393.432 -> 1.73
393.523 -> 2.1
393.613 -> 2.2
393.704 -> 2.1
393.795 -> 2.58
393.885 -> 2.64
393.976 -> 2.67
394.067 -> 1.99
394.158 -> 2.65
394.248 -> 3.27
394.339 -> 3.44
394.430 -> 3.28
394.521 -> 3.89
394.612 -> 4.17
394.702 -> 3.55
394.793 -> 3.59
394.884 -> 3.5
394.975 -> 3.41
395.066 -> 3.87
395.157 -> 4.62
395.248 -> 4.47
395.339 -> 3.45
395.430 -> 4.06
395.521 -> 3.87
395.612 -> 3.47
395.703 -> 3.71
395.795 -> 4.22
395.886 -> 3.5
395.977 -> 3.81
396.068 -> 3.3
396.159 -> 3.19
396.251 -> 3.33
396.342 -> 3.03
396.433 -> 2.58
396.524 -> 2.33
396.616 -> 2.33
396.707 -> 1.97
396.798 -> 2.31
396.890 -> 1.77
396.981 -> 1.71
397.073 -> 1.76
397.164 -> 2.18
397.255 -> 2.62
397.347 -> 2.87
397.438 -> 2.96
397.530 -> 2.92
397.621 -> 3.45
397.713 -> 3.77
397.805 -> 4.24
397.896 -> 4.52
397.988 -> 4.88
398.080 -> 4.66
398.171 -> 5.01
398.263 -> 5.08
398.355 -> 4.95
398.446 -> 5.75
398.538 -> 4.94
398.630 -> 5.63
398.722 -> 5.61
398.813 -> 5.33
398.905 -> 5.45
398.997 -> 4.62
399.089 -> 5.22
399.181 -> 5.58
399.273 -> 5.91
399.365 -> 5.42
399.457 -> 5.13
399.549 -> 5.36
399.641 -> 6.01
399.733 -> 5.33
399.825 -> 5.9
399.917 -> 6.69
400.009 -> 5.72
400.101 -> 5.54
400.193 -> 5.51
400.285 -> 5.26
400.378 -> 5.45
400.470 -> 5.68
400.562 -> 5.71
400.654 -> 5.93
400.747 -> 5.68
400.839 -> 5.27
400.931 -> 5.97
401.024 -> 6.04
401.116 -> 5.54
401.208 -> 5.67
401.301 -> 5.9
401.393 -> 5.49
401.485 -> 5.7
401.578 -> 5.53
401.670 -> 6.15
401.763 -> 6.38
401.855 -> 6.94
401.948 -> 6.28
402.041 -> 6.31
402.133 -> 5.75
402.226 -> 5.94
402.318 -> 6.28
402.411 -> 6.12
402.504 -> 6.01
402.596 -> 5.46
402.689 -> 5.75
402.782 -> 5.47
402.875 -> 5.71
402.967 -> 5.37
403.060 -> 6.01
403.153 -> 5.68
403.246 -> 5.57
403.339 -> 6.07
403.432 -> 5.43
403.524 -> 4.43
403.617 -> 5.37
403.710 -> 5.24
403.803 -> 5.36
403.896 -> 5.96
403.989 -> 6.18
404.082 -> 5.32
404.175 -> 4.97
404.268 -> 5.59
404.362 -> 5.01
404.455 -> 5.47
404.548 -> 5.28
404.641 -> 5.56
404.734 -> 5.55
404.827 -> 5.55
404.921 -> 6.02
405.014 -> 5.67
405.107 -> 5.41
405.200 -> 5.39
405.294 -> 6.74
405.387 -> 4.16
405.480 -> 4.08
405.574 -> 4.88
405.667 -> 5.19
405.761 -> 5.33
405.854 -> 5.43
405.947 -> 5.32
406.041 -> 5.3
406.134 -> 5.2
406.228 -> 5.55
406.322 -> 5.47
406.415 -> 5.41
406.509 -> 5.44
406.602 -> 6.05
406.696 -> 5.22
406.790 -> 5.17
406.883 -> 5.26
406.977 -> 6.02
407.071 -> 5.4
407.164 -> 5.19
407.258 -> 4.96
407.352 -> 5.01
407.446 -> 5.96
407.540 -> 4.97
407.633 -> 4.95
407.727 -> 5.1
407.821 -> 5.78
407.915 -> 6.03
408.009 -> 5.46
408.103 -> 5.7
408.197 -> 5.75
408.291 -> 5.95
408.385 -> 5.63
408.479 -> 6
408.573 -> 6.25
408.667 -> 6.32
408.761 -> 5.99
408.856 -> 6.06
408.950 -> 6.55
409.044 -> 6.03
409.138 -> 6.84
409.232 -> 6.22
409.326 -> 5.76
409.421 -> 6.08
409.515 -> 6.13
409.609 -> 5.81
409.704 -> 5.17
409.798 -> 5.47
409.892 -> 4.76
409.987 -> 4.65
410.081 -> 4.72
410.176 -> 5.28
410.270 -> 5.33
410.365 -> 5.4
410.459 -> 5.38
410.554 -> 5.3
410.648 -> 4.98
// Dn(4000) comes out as 1.89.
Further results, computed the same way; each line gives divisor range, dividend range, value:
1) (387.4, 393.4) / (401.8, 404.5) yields 1.80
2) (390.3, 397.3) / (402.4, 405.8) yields 1.79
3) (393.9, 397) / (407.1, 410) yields 1.87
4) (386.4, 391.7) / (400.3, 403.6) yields 1.79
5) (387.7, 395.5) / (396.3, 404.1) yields 1.57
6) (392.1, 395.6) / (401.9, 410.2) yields 1.96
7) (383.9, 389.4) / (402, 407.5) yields 2.04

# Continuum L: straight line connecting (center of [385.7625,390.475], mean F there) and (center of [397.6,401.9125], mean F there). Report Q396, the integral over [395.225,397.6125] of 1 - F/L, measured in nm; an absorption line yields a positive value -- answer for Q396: 0.90 nm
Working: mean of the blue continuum 3.18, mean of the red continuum 5.45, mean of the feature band 2.98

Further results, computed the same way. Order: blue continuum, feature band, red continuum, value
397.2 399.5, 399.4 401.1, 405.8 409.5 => -0.285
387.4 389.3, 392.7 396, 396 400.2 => 0.630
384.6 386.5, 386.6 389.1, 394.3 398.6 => 0.030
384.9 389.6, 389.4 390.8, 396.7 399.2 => -0.186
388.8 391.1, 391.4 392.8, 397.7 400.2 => 0.160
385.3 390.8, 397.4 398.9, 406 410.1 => -0.076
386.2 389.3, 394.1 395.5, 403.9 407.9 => 0.101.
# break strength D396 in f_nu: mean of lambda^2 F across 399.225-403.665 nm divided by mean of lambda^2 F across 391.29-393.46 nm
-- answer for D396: 1.90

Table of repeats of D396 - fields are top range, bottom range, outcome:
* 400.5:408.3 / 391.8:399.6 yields 1.65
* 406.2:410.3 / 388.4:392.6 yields 1.64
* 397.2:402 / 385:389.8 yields 1.82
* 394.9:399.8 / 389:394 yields 1.23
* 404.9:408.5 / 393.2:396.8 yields 1.85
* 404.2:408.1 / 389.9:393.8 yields 1.73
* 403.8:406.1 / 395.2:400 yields 1.36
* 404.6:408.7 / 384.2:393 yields 1.83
